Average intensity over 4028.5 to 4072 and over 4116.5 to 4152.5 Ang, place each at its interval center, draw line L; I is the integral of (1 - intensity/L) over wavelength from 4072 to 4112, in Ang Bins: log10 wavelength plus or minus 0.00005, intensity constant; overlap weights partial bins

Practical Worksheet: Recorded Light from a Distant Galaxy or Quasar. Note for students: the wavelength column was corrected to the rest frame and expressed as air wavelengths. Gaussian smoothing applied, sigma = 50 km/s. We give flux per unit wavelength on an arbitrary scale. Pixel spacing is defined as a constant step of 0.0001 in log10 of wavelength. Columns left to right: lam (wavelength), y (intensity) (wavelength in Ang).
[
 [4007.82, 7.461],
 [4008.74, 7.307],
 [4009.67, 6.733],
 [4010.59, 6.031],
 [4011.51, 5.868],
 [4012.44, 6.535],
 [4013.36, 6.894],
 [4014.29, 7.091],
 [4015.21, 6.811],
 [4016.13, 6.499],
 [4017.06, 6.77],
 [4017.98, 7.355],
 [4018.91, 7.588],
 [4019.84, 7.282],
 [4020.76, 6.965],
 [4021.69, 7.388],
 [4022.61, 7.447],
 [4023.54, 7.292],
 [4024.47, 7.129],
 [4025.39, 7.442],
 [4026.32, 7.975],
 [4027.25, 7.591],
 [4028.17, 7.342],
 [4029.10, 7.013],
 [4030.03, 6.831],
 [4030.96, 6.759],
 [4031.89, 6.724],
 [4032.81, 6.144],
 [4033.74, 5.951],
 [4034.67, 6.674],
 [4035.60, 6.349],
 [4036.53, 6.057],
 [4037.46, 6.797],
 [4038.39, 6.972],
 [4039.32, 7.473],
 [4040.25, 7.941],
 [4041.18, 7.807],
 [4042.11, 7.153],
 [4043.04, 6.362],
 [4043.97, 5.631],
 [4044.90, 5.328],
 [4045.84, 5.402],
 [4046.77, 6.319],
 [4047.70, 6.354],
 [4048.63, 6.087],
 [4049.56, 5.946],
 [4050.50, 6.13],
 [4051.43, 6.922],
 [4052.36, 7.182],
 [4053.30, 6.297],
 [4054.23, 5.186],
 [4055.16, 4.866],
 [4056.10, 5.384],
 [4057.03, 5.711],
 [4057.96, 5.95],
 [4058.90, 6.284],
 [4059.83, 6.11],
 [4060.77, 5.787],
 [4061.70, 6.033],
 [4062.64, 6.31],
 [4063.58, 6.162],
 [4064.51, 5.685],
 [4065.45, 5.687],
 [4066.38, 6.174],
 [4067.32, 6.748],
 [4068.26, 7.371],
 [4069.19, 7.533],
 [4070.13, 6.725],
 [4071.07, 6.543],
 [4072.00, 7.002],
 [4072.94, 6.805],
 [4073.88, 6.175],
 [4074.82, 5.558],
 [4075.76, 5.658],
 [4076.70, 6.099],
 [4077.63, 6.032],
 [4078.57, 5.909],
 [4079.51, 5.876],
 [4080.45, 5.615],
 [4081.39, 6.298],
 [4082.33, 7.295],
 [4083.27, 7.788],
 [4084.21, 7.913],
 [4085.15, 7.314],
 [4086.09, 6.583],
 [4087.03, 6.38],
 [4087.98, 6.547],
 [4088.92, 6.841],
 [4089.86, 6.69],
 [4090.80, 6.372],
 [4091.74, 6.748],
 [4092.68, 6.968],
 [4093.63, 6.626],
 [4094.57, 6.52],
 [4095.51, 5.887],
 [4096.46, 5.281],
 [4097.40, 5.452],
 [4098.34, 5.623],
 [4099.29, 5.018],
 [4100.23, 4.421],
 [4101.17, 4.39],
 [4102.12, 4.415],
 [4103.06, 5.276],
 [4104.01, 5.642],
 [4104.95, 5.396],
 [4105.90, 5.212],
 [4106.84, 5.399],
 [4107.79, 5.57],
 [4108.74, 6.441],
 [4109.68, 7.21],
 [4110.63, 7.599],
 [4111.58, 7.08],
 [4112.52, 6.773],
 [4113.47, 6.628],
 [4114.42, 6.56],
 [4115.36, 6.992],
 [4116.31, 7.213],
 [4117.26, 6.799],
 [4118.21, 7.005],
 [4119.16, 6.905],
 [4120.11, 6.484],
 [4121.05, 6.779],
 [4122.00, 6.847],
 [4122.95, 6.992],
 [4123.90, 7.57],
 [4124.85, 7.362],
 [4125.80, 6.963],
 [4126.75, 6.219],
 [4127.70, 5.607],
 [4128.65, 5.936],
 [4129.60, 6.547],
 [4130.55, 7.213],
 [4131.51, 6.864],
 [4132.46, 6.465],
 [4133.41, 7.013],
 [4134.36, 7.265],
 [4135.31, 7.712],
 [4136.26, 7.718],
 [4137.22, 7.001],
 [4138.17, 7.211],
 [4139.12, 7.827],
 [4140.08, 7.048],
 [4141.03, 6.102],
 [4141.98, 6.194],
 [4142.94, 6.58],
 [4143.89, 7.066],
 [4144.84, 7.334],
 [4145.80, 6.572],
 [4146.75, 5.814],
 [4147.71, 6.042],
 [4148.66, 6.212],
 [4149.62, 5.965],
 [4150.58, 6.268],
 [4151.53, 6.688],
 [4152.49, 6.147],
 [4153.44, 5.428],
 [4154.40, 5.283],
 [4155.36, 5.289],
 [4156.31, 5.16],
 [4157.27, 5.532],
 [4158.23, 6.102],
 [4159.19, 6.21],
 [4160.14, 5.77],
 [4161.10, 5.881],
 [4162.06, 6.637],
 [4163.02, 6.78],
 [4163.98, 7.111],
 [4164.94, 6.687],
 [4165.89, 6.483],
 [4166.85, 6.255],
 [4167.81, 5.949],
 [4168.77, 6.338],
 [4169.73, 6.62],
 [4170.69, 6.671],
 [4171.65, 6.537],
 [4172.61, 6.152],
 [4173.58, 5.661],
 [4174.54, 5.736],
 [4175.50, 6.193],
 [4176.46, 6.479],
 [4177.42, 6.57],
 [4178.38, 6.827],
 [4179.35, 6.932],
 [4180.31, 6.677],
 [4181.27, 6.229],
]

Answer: 2.5 Ang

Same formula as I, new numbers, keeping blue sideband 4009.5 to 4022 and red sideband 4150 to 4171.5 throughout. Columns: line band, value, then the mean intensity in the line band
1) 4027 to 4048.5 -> 0.33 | 6.63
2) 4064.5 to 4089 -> 0.06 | 6.53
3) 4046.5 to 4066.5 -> 1.89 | 6.02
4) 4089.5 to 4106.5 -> 2.11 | 5.66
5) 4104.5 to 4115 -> 0.06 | 6.36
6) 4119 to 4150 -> -2.42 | 6.77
